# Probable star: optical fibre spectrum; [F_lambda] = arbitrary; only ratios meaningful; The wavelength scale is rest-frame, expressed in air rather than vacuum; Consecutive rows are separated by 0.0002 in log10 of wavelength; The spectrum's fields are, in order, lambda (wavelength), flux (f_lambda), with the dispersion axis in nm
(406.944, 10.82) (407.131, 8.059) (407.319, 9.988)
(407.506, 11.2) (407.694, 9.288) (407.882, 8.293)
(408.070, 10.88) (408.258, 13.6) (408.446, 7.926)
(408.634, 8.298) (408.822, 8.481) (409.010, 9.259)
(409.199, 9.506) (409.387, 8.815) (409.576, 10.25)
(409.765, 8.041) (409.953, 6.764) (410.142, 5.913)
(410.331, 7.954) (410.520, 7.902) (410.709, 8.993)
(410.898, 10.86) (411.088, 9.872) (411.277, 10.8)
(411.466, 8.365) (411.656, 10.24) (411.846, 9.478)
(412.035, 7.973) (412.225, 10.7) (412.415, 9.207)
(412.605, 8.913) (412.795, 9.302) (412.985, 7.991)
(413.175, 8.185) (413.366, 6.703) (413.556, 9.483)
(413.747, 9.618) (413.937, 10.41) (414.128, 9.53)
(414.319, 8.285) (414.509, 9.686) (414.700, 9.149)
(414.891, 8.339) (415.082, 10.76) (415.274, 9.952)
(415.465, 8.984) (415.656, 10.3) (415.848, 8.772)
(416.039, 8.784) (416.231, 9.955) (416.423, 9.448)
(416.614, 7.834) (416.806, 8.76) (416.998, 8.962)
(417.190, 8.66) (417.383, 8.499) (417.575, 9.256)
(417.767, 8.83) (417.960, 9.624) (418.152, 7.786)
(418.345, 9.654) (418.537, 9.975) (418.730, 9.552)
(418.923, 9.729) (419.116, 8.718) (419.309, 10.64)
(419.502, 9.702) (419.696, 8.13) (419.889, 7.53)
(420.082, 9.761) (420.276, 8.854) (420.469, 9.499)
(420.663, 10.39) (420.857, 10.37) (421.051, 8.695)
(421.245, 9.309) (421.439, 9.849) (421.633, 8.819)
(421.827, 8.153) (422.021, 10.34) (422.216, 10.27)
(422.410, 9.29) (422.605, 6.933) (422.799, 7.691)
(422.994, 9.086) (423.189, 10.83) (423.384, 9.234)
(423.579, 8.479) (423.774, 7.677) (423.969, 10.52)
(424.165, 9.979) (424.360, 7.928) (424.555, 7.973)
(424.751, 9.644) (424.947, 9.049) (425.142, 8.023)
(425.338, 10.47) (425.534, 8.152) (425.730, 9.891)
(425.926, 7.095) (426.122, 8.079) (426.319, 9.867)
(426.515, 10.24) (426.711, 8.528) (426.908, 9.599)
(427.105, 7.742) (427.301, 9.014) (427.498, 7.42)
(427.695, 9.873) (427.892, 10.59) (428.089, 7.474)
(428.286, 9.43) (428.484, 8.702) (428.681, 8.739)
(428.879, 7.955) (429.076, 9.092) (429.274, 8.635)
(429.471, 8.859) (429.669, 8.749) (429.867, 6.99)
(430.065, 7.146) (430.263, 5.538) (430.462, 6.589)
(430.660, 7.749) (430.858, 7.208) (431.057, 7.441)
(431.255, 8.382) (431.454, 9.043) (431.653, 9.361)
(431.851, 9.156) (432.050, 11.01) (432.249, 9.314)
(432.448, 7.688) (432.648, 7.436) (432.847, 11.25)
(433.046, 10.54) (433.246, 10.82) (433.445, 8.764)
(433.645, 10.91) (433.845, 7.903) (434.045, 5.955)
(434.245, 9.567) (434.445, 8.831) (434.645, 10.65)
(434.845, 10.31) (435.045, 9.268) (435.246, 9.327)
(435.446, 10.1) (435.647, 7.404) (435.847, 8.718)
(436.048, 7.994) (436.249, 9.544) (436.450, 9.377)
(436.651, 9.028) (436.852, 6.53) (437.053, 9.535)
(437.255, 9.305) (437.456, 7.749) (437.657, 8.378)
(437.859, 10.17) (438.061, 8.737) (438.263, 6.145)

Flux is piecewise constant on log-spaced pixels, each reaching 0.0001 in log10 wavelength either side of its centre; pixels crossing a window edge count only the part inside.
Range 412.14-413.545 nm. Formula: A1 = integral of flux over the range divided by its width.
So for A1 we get 8.75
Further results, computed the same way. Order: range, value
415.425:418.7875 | 9.09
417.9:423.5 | 9.25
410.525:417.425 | 9.2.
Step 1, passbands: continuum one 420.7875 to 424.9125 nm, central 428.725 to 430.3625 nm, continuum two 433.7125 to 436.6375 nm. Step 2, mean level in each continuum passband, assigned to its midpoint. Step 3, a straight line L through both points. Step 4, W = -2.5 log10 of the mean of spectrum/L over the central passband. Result 0.144 mag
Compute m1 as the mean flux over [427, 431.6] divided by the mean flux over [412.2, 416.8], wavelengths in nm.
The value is 0.90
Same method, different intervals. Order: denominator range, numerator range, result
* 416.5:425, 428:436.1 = 0.95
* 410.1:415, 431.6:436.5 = 1.02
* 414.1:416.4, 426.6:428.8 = 0.94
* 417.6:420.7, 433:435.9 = 1.00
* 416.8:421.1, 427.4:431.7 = 0.89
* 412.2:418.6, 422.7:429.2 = 0.98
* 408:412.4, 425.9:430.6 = 0.92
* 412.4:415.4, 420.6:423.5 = 1.02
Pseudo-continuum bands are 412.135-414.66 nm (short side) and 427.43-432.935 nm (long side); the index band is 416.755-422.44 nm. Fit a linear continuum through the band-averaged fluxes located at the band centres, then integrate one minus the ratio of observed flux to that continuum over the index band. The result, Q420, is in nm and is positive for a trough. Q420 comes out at -0.26 nm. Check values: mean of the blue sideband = 9.08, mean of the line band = 9.26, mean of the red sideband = 8.46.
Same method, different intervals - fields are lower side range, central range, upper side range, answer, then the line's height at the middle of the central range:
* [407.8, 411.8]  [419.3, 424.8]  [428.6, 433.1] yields -0.27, 8.7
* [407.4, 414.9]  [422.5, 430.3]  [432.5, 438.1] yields 0.33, 9.09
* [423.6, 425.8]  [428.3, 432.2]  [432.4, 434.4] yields 0.34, 9.07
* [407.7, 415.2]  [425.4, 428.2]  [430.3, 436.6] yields 0.04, 8.98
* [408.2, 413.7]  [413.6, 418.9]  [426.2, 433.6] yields -0.22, 8.87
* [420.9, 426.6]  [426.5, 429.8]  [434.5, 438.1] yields 0.08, 9.02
